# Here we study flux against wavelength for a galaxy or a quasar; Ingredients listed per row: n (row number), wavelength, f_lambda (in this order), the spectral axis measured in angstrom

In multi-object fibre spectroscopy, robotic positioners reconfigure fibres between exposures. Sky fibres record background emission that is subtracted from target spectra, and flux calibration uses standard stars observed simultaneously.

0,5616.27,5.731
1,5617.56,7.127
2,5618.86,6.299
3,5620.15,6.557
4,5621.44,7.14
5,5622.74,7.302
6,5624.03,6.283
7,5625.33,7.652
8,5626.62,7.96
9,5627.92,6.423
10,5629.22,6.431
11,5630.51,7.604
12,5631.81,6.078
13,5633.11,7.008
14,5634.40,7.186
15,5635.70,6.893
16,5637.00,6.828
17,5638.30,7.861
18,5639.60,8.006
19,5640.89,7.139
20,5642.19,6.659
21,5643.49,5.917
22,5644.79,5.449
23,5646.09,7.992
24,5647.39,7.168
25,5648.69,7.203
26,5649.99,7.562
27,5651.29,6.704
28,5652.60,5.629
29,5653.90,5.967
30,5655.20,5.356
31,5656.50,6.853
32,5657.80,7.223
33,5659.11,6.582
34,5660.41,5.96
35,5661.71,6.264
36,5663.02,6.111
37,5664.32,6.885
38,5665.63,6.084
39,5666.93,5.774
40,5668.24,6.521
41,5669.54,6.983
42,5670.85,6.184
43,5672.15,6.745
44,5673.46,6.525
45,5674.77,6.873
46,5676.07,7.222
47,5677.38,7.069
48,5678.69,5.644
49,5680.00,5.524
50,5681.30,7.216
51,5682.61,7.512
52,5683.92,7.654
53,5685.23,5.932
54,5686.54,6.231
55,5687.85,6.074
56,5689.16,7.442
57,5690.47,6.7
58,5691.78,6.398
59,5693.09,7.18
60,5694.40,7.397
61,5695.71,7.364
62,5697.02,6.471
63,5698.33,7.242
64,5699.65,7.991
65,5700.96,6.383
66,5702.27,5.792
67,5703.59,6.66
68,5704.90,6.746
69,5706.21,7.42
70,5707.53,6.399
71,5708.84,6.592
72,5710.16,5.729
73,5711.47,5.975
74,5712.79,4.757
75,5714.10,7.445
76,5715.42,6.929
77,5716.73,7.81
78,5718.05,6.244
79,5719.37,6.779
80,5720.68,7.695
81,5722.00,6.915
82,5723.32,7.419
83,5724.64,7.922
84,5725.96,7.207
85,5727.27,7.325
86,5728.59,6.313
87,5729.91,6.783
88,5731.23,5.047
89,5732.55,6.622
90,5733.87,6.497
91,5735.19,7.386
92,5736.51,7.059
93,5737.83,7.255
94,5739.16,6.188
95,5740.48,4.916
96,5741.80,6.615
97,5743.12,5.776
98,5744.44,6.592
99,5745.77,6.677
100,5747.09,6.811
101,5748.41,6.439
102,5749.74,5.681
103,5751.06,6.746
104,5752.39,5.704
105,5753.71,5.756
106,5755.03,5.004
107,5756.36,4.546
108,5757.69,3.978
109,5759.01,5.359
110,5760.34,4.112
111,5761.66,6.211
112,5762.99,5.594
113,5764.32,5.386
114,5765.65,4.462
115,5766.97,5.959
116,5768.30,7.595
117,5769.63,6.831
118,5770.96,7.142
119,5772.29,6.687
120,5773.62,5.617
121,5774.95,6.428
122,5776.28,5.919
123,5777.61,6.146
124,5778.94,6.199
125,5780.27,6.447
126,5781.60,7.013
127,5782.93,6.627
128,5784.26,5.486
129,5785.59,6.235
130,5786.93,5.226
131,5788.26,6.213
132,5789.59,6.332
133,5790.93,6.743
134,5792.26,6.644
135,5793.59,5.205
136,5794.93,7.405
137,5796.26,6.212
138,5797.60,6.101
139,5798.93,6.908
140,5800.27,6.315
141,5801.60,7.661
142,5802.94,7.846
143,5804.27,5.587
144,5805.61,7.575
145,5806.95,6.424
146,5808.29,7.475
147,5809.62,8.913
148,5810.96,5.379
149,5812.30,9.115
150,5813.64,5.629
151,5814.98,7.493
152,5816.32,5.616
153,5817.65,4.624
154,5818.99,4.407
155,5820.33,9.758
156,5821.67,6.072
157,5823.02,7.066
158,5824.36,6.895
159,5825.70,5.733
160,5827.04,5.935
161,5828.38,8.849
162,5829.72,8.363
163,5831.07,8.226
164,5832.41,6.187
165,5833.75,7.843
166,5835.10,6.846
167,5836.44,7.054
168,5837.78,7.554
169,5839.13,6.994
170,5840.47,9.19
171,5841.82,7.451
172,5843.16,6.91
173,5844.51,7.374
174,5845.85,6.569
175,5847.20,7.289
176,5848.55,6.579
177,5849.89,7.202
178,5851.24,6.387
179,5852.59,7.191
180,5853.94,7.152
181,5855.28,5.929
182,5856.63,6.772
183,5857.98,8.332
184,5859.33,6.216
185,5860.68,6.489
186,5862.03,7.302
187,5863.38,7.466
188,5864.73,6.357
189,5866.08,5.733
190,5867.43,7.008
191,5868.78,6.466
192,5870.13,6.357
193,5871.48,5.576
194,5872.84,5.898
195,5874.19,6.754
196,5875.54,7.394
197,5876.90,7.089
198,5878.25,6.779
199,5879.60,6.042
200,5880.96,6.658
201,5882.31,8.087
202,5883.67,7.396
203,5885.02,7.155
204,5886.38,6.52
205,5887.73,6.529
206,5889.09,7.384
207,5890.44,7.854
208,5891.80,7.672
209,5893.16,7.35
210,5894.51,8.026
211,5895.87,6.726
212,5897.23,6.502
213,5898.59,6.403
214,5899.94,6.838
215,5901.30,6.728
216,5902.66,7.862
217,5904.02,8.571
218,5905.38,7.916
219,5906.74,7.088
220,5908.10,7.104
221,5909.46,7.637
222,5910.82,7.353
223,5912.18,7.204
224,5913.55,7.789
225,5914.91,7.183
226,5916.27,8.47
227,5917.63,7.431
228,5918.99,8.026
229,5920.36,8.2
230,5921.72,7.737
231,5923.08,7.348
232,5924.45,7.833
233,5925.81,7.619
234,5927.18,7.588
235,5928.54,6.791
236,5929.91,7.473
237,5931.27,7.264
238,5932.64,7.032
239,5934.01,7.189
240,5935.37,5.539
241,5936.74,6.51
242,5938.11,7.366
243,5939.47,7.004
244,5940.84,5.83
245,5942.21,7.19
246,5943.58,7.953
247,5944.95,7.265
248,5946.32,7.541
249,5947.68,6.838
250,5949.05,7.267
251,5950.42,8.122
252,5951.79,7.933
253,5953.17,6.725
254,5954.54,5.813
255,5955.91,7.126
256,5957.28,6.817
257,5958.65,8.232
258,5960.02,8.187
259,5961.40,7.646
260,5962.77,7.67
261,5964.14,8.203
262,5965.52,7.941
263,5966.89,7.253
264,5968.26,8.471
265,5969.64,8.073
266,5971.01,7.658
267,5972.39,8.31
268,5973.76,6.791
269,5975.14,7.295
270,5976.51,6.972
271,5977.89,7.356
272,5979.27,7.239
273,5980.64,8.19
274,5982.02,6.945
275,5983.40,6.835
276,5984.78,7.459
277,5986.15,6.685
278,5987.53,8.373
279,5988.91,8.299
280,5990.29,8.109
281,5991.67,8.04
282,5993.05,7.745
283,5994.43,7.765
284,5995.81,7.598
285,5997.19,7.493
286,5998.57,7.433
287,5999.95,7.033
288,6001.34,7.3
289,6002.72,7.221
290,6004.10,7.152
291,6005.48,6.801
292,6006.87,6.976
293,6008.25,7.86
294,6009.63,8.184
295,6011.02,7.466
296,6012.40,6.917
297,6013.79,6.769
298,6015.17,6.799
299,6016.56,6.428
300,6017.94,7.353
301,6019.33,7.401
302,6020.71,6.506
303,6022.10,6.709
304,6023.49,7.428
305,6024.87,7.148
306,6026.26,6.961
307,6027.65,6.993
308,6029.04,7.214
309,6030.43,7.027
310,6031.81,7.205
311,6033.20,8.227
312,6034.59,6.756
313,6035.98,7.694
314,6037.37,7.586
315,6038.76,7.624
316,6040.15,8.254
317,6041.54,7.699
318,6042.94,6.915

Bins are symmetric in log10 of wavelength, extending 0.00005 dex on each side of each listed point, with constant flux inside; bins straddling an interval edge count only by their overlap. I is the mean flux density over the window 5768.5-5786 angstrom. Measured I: 6.4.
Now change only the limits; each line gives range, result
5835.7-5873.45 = 6.89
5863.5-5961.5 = 7.16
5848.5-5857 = 6.76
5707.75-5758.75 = 6.39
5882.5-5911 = 7.28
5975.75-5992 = 7.53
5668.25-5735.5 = 6.75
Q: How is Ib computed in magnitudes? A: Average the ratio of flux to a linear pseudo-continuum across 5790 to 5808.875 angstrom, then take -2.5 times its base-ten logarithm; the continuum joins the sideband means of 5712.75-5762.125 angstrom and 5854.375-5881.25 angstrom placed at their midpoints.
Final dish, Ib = -0.04 mag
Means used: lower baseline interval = 6.35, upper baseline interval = 6.64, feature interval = 6.71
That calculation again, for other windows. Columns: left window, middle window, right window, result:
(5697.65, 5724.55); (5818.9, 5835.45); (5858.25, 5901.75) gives -0.06 mag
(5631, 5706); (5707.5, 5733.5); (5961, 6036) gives 0.02 mag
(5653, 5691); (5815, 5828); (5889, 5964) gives 0.11 mag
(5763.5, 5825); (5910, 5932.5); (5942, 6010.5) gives -0.05 mag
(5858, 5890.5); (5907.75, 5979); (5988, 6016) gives -0.04 mag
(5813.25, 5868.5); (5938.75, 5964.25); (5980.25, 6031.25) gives -0.02 mag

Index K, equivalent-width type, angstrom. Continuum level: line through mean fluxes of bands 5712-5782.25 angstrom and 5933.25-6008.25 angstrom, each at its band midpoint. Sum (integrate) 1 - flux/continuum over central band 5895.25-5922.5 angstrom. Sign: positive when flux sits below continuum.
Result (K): -1.3 angstrom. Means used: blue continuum 6.3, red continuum 7.39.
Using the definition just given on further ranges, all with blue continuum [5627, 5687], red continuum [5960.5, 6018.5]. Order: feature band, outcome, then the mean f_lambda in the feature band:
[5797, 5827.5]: 1.4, 6.73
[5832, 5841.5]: -0.4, 7.42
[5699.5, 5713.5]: 0.9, 6.35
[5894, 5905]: 0.1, 7.21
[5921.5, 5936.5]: 0.3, 7.18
